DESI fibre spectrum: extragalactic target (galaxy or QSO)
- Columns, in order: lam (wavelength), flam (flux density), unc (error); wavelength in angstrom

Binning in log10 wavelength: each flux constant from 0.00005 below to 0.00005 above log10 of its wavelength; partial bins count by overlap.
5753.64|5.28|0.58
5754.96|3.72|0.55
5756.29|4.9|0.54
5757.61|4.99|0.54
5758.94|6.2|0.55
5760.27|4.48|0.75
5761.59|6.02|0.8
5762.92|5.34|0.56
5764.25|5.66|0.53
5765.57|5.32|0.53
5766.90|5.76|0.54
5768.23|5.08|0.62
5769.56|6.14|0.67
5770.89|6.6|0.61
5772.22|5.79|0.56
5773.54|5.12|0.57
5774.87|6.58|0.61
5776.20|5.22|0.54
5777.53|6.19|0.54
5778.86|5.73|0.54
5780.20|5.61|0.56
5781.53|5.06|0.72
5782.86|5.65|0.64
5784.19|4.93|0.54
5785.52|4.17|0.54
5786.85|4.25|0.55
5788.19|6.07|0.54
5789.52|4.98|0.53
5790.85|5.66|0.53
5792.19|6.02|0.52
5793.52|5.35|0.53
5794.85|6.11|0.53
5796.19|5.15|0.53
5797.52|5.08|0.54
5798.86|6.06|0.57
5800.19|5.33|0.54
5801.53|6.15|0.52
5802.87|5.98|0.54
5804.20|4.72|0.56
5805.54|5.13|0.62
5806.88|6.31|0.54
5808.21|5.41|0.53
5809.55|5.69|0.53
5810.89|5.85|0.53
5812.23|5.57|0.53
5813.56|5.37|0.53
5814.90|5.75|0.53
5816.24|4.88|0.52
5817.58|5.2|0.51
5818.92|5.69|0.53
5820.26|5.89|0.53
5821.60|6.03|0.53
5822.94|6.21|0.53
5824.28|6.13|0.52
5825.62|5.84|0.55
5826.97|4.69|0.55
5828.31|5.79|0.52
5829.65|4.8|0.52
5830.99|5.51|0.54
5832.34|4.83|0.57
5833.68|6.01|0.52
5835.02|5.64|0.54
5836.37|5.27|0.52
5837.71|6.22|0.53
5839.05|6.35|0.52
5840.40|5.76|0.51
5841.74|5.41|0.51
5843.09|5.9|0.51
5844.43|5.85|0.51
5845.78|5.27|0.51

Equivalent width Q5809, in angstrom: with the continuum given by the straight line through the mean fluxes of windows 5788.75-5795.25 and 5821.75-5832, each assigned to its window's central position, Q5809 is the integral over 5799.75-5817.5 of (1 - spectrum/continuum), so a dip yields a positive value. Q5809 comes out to 0.16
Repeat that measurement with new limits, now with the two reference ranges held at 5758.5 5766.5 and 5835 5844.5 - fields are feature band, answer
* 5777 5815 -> 1.0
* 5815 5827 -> 0.1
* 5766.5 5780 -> -0.7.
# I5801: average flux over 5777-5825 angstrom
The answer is 5.54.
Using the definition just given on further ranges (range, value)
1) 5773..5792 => 5.39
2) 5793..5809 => 5.57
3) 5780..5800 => 5.34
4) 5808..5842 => 5.61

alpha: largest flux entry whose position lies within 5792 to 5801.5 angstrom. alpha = 6.11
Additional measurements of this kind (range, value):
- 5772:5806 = 6.58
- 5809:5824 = 6.21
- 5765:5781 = 6.6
